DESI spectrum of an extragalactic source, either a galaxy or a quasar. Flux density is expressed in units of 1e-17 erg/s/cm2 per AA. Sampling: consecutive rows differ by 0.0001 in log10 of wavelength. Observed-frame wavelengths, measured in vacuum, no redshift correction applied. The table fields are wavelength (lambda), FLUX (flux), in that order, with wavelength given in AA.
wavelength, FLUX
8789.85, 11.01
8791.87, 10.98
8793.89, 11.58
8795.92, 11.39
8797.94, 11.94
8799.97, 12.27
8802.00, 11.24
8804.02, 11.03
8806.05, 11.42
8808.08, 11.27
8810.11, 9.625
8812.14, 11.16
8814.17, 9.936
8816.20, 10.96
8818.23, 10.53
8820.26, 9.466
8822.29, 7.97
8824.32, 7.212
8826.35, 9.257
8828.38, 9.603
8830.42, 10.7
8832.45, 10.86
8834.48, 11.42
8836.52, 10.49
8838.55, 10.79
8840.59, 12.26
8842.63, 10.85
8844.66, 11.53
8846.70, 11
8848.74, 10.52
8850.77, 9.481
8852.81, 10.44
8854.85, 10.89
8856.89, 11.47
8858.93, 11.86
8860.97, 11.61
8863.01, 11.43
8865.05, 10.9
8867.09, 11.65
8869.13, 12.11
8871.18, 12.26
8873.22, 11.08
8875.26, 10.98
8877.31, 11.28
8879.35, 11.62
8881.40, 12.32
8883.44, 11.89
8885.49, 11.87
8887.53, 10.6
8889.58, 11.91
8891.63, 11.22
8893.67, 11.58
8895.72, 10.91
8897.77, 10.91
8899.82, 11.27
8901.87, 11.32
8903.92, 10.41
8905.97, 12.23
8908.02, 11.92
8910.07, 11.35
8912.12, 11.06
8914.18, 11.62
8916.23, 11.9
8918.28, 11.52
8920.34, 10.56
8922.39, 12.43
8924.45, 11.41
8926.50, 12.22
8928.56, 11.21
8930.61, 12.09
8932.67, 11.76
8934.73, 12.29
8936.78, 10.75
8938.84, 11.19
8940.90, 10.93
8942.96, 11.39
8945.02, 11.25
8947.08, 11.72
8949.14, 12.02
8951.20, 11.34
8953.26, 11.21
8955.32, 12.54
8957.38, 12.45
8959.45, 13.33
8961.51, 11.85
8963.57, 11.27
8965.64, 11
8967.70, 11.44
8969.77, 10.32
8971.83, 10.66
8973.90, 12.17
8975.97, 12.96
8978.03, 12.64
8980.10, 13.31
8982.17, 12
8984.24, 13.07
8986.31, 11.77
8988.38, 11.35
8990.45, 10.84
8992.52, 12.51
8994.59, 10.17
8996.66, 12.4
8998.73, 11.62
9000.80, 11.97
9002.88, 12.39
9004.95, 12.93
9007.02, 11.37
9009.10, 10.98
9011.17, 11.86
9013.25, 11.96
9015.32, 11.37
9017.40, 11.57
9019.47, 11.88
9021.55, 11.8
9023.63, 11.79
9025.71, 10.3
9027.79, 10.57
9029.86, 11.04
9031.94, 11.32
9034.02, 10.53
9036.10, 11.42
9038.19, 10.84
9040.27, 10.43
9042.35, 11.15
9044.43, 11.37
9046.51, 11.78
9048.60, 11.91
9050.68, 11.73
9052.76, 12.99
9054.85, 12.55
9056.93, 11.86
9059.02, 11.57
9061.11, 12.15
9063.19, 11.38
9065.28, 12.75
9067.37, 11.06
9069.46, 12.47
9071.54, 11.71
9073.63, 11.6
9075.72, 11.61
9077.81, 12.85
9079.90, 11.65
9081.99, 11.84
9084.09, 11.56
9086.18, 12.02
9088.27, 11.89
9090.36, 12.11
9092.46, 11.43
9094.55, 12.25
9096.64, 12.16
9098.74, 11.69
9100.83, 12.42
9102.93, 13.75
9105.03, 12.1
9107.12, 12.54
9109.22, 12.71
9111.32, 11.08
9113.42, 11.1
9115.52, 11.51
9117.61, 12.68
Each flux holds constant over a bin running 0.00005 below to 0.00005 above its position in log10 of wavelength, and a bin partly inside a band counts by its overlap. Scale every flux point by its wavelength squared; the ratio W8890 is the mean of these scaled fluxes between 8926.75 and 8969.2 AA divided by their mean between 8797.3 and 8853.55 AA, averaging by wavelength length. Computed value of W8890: 1.14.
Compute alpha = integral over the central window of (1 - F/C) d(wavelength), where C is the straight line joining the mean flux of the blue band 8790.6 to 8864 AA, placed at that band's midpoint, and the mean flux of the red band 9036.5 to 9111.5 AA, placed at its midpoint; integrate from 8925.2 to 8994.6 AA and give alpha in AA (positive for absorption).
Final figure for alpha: -2.4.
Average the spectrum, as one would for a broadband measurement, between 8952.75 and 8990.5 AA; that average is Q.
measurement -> 11.9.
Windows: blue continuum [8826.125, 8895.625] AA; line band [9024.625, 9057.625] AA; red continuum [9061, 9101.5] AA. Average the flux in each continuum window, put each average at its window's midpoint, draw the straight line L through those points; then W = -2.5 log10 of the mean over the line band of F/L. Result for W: 0.04 mag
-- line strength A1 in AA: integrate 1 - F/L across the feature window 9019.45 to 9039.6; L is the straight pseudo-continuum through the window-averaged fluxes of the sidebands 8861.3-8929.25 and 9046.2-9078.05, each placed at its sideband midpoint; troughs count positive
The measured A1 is 1.3 AA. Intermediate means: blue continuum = 11.5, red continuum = 12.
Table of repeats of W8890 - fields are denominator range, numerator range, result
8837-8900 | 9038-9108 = 1.11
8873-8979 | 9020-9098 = 1.04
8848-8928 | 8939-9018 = 1.06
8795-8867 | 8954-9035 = 1.13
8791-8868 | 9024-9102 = 1.14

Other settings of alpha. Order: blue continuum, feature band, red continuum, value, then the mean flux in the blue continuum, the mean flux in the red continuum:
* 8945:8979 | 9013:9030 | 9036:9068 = 0.5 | 11.8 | 11.7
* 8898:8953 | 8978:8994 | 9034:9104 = -0.6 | 11.5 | 11.9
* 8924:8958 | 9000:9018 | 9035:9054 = -0.4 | 11.6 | 11.5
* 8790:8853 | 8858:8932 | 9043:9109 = -3.2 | 10.6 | 12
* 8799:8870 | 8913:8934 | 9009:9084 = -1.1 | 10.7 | 11.6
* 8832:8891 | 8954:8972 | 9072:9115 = -0.1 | 11.3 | 12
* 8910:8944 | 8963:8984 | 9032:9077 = -0.5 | 11.5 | 11.7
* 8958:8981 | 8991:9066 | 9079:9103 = 2.1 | 11.9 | 12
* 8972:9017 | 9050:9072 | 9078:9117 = -0.1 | 11.9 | 12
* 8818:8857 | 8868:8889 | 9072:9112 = -2.0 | 10.3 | 12.1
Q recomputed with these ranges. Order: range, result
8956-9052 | 11.6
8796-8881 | 10.9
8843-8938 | 11.4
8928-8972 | 11.6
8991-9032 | 11.6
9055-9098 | 11.9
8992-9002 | 11.7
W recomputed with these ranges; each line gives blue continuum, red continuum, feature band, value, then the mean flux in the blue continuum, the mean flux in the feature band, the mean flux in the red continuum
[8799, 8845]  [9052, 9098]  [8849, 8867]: -0.032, 10.5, 11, 12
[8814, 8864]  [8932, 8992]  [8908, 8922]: -0.014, 10.5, 11.4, 11.8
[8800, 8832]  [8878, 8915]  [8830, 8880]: -0.039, 10.2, 11.2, 11.4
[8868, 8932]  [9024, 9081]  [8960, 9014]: -0.024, 11.5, 11.8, 11.6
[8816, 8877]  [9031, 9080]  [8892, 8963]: -0.046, 10.7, 11.6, 11.7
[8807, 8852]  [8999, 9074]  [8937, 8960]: -0.059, 10.3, 11.7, 11.6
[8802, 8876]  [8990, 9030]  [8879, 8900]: -0.047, 10.7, 11.5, 11.6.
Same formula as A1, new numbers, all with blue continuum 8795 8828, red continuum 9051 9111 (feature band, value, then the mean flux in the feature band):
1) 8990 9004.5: -0.3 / 11.8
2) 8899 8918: -0.8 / 11.5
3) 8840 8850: -0.5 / 11.1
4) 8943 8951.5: -0.3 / 11.6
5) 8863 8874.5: -0.9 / 11.6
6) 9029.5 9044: 1.0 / 11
